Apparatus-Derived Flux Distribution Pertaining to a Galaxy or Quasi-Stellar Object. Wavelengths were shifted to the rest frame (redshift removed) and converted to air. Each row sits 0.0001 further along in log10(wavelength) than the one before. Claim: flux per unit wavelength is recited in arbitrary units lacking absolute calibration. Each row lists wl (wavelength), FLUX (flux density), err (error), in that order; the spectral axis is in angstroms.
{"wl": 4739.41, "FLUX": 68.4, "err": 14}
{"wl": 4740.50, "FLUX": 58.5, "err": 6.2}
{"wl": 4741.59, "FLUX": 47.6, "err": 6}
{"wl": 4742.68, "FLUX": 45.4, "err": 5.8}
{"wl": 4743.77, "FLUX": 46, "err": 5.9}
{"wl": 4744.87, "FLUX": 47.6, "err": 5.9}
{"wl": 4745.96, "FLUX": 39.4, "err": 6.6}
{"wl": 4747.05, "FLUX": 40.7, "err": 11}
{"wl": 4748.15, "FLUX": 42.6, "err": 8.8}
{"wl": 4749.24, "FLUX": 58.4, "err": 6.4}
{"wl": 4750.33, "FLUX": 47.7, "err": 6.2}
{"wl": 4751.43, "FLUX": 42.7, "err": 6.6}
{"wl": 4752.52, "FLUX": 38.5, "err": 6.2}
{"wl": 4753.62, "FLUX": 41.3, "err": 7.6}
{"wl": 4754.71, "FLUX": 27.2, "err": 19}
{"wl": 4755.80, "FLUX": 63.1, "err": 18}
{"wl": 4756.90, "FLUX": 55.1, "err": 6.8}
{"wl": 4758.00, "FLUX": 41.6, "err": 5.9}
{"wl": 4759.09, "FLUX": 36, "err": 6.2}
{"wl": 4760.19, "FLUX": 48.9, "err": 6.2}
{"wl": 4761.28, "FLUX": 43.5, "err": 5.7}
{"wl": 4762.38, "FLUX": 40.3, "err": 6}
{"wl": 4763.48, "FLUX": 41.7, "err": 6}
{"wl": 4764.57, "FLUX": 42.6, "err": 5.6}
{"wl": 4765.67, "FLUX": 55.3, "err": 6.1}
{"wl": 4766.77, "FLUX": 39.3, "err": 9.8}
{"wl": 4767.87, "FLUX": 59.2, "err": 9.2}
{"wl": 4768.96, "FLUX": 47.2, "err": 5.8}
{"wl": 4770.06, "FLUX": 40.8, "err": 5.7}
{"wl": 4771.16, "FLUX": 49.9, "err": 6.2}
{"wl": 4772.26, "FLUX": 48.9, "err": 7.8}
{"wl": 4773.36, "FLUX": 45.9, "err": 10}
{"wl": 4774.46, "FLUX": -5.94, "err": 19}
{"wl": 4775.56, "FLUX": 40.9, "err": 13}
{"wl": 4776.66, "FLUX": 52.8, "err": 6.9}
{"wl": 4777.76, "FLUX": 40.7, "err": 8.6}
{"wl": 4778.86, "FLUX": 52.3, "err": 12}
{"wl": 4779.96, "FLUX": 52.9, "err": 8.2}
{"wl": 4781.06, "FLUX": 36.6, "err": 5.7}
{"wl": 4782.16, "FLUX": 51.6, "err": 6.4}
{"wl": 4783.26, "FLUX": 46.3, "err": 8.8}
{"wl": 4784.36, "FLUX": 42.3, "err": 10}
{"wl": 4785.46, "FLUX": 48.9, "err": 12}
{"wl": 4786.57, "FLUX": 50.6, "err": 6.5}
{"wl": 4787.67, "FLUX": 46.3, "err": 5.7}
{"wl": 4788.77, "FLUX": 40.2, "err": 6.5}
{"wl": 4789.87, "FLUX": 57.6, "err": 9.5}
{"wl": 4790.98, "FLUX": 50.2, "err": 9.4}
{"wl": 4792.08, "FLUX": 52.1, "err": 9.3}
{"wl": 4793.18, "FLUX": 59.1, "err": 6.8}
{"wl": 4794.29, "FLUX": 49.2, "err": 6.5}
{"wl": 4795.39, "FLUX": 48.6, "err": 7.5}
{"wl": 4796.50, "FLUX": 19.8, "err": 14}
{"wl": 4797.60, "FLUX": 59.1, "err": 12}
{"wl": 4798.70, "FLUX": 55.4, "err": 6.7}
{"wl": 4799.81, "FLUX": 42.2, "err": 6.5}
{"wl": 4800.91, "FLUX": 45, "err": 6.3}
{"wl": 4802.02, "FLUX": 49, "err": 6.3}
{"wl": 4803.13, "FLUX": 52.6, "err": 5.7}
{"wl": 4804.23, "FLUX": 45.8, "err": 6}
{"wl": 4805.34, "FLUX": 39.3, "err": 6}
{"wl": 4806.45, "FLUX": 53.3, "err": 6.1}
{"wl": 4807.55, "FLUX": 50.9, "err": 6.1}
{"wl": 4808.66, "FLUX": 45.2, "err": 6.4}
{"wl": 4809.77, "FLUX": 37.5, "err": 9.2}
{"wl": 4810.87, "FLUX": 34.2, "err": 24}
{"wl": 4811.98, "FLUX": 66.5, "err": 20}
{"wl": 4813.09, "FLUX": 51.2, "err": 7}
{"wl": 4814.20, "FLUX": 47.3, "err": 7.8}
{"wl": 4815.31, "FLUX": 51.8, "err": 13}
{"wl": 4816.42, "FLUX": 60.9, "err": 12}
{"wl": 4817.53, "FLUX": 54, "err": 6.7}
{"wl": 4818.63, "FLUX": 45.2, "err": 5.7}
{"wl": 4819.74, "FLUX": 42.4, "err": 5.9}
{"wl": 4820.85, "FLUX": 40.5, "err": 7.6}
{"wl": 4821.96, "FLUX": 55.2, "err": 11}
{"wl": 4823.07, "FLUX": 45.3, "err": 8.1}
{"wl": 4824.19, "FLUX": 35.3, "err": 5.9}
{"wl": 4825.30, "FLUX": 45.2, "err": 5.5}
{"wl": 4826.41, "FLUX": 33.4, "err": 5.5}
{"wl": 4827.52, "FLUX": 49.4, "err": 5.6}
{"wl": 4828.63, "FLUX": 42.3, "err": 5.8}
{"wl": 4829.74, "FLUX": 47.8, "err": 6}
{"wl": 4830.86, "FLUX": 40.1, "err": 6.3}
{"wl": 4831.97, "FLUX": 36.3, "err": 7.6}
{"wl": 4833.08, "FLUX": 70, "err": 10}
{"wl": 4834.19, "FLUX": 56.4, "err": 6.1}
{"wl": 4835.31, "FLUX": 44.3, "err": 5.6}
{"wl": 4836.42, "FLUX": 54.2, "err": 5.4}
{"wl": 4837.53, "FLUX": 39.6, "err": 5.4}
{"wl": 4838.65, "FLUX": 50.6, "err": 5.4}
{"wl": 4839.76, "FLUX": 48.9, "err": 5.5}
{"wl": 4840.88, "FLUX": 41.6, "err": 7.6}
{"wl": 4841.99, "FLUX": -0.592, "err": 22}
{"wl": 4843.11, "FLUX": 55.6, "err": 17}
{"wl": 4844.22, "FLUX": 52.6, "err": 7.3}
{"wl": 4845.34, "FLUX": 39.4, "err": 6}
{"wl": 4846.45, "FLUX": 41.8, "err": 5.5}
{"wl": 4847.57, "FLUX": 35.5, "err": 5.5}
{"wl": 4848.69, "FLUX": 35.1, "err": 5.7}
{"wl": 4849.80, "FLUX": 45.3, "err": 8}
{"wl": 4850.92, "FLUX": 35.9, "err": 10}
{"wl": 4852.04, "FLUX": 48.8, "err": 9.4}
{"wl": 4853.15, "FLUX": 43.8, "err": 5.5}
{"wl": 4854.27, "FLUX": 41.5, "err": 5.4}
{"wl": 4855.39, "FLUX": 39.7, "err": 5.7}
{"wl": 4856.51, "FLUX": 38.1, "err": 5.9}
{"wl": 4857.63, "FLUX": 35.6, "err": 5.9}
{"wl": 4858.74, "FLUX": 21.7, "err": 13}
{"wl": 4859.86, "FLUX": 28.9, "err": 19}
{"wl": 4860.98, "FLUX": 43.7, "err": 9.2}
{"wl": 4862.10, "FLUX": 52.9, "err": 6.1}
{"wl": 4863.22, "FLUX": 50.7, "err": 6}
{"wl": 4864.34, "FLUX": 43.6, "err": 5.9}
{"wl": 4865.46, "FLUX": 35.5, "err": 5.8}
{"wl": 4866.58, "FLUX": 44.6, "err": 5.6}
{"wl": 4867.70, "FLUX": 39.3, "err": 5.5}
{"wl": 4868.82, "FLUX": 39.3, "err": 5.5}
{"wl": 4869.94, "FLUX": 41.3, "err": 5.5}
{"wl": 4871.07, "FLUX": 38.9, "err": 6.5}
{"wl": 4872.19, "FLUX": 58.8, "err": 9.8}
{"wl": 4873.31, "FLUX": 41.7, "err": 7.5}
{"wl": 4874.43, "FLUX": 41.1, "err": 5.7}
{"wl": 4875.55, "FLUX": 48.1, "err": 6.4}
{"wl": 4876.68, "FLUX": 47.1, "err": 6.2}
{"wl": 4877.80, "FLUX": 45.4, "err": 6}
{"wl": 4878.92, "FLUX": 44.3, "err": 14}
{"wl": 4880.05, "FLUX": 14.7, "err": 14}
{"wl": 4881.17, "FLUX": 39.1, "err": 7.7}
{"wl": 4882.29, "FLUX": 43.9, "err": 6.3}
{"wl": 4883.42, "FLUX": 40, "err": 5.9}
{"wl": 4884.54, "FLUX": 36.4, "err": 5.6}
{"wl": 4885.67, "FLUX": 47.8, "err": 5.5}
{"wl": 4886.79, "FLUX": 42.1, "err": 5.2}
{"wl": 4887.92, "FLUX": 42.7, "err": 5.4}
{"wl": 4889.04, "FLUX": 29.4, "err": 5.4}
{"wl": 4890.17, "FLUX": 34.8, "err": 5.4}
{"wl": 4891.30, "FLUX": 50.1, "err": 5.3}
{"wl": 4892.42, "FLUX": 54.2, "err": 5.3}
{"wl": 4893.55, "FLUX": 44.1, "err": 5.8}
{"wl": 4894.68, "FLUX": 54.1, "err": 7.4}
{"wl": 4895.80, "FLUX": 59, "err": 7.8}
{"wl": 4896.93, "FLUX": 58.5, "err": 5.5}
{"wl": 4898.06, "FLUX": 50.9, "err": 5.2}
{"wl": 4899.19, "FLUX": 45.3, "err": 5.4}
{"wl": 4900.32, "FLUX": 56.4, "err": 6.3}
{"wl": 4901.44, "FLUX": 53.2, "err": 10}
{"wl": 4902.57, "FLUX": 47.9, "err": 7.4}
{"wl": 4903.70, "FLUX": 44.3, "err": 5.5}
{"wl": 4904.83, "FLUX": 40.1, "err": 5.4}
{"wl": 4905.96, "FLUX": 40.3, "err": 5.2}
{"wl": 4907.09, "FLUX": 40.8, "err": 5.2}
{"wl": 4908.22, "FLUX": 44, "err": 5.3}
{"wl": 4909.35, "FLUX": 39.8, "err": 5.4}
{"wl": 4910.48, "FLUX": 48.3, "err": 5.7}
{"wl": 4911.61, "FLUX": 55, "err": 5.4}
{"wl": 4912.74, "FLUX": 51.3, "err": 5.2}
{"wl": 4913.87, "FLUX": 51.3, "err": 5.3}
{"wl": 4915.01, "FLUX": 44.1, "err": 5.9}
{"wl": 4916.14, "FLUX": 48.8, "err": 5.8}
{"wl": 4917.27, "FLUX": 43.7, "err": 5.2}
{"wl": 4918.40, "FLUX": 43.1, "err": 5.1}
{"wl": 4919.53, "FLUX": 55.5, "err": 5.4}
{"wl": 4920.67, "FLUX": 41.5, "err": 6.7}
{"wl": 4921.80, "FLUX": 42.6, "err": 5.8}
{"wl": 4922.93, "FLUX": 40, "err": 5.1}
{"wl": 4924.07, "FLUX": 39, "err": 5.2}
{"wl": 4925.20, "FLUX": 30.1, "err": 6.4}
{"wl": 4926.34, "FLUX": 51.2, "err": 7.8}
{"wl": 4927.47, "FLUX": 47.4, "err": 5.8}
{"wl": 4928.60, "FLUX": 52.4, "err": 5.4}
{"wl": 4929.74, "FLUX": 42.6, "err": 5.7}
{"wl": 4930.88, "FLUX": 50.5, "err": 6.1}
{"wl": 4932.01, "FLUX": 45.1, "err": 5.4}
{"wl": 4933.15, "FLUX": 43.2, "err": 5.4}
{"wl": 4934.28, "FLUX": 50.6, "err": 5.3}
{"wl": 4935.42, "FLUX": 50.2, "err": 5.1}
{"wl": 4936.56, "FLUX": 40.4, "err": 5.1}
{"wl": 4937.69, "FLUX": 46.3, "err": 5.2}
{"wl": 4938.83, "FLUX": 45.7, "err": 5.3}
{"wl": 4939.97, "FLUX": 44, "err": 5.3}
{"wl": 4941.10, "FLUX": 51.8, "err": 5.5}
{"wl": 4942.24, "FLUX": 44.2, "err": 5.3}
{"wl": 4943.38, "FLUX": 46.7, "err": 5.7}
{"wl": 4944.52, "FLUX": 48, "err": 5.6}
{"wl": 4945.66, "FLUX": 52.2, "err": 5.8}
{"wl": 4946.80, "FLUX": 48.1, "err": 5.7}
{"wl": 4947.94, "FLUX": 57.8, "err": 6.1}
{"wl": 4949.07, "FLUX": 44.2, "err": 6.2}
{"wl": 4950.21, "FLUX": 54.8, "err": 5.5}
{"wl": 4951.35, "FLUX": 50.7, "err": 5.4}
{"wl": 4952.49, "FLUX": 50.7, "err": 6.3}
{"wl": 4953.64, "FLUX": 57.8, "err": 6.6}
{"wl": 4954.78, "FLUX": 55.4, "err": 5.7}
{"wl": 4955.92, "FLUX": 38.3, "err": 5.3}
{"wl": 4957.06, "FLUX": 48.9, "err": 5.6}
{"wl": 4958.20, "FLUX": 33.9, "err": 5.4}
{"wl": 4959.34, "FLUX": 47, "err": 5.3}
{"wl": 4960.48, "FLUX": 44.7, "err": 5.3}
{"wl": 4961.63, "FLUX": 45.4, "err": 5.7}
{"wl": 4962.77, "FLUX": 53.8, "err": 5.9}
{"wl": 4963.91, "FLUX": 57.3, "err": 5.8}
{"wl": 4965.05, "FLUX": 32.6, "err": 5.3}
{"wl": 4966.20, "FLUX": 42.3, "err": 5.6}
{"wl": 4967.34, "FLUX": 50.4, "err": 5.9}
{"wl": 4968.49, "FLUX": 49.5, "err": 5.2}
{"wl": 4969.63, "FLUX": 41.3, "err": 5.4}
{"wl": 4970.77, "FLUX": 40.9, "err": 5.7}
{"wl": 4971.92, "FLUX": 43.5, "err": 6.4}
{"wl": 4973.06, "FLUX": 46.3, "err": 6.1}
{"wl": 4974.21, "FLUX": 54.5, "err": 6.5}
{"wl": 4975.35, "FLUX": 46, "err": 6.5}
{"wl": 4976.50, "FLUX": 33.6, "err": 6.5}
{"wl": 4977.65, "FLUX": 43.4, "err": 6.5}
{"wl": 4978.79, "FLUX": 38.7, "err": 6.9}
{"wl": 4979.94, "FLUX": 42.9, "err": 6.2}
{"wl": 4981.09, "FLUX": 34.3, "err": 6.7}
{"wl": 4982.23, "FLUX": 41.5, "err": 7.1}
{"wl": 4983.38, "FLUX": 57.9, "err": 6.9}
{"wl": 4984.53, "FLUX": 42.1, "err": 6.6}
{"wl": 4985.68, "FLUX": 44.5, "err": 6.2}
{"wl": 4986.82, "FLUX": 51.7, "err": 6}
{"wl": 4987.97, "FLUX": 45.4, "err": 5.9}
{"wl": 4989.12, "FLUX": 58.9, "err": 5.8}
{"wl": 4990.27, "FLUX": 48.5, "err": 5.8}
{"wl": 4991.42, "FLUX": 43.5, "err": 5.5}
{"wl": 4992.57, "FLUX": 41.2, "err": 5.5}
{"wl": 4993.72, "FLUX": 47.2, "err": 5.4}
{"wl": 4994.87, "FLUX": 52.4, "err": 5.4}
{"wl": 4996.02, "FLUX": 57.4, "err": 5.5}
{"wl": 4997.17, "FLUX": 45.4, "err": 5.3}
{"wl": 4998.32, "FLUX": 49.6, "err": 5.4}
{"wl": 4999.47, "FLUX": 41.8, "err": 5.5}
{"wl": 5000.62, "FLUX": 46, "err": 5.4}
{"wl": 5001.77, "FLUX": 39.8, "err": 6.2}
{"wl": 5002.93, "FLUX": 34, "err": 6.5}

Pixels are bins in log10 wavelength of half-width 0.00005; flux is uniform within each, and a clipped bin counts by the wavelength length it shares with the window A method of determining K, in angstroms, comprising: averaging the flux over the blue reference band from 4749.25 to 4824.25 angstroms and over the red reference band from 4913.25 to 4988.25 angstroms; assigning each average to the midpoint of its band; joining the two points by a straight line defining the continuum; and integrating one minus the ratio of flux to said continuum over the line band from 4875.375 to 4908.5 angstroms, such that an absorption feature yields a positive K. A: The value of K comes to 1.1 angstroms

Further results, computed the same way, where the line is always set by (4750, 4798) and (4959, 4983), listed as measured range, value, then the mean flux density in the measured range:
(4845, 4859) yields 1.8 angstroms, 39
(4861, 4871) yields 0.4 angstroms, 43.2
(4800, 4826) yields -1.4 angstroms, 47.4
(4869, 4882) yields 0.8 angstroms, 41.8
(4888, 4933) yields -1.8 angstroms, 46.4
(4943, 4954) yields -1.6 angstroms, 51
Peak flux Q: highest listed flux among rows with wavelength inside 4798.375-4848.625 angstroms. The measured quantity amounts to 70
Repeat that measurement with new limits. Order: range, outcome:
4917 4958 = 57.8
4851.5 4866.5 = 52.9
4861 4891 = 58.8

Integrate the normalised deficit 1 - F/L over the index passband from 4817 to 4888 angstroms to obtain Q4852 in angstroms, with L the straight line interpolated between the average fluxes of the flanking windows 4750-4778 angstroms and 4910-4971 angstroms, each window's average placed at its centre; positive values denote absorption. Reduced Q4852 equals 4.09 angstroms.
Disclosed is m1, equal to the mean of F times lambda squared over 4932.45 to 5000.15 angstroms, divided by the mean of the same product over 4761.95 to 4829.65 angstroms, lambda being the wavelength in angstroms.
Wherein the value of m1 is 1.08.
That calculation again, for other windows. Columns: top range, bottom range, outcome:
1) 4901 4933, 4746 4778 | 1.11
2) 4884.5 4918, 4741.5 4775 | 1.13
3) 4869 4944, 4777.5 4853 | 1.02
